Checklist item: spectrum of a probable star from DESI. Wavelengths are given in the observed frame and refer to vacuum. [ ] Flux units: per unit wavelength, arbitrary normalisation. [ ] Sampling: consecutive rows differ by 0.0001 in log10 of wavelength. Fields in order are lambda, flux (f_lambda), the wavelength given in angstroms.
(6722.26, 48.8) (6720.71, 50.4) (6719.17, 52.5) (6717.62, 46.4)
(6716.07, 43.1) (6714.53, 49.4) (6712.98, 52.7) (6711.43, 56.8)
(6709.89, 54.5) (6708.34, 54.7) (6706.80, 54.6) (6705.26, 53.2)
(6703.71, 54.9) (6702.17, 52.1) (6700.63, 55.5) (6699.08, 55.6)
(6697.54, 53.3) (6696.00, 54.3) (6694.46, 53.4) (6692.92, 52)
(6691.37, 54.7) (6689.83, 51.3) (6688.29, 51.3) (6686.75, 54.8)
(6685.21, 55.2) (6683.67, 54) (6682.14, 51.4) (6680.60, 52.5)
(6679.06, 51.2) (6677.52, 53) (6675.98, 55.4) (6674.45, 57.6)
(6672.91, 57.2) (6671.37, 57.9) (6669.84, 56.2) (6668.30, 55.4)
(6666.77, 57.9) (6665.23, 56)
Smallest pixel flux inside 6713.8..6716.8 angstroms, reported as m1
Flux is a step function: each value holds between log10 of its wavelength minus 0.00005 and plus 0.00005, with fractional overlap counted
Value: 43.1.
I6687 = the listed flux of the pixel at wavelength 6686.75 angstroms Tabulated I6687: 54.8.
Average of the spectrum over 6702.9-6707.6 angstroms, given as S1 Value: 54.3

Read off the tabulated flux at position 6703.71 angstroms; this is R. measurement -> 54.9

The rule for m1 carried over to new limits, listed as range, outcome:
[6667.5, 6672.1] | 55.4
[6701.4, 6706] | 52.1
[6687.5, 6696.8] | 51.3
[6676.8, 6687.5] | 51.2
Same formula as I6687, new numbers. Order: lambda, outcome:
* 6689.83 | 51.3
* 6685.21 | 55.2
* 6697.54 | 53.3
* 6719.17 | 52.5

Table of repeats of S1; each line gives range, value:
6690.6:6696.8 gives 53.6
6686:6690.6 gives 52.5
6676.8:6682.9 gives 52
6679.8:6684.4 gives 52.7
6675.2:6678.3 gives 54.2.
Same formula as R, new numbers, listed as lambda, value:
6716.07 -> 43.1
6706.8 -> 54.6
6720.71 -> 50.4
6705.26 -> 53.2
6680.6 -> 52.5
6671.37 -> 57.9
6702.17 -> 52.1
